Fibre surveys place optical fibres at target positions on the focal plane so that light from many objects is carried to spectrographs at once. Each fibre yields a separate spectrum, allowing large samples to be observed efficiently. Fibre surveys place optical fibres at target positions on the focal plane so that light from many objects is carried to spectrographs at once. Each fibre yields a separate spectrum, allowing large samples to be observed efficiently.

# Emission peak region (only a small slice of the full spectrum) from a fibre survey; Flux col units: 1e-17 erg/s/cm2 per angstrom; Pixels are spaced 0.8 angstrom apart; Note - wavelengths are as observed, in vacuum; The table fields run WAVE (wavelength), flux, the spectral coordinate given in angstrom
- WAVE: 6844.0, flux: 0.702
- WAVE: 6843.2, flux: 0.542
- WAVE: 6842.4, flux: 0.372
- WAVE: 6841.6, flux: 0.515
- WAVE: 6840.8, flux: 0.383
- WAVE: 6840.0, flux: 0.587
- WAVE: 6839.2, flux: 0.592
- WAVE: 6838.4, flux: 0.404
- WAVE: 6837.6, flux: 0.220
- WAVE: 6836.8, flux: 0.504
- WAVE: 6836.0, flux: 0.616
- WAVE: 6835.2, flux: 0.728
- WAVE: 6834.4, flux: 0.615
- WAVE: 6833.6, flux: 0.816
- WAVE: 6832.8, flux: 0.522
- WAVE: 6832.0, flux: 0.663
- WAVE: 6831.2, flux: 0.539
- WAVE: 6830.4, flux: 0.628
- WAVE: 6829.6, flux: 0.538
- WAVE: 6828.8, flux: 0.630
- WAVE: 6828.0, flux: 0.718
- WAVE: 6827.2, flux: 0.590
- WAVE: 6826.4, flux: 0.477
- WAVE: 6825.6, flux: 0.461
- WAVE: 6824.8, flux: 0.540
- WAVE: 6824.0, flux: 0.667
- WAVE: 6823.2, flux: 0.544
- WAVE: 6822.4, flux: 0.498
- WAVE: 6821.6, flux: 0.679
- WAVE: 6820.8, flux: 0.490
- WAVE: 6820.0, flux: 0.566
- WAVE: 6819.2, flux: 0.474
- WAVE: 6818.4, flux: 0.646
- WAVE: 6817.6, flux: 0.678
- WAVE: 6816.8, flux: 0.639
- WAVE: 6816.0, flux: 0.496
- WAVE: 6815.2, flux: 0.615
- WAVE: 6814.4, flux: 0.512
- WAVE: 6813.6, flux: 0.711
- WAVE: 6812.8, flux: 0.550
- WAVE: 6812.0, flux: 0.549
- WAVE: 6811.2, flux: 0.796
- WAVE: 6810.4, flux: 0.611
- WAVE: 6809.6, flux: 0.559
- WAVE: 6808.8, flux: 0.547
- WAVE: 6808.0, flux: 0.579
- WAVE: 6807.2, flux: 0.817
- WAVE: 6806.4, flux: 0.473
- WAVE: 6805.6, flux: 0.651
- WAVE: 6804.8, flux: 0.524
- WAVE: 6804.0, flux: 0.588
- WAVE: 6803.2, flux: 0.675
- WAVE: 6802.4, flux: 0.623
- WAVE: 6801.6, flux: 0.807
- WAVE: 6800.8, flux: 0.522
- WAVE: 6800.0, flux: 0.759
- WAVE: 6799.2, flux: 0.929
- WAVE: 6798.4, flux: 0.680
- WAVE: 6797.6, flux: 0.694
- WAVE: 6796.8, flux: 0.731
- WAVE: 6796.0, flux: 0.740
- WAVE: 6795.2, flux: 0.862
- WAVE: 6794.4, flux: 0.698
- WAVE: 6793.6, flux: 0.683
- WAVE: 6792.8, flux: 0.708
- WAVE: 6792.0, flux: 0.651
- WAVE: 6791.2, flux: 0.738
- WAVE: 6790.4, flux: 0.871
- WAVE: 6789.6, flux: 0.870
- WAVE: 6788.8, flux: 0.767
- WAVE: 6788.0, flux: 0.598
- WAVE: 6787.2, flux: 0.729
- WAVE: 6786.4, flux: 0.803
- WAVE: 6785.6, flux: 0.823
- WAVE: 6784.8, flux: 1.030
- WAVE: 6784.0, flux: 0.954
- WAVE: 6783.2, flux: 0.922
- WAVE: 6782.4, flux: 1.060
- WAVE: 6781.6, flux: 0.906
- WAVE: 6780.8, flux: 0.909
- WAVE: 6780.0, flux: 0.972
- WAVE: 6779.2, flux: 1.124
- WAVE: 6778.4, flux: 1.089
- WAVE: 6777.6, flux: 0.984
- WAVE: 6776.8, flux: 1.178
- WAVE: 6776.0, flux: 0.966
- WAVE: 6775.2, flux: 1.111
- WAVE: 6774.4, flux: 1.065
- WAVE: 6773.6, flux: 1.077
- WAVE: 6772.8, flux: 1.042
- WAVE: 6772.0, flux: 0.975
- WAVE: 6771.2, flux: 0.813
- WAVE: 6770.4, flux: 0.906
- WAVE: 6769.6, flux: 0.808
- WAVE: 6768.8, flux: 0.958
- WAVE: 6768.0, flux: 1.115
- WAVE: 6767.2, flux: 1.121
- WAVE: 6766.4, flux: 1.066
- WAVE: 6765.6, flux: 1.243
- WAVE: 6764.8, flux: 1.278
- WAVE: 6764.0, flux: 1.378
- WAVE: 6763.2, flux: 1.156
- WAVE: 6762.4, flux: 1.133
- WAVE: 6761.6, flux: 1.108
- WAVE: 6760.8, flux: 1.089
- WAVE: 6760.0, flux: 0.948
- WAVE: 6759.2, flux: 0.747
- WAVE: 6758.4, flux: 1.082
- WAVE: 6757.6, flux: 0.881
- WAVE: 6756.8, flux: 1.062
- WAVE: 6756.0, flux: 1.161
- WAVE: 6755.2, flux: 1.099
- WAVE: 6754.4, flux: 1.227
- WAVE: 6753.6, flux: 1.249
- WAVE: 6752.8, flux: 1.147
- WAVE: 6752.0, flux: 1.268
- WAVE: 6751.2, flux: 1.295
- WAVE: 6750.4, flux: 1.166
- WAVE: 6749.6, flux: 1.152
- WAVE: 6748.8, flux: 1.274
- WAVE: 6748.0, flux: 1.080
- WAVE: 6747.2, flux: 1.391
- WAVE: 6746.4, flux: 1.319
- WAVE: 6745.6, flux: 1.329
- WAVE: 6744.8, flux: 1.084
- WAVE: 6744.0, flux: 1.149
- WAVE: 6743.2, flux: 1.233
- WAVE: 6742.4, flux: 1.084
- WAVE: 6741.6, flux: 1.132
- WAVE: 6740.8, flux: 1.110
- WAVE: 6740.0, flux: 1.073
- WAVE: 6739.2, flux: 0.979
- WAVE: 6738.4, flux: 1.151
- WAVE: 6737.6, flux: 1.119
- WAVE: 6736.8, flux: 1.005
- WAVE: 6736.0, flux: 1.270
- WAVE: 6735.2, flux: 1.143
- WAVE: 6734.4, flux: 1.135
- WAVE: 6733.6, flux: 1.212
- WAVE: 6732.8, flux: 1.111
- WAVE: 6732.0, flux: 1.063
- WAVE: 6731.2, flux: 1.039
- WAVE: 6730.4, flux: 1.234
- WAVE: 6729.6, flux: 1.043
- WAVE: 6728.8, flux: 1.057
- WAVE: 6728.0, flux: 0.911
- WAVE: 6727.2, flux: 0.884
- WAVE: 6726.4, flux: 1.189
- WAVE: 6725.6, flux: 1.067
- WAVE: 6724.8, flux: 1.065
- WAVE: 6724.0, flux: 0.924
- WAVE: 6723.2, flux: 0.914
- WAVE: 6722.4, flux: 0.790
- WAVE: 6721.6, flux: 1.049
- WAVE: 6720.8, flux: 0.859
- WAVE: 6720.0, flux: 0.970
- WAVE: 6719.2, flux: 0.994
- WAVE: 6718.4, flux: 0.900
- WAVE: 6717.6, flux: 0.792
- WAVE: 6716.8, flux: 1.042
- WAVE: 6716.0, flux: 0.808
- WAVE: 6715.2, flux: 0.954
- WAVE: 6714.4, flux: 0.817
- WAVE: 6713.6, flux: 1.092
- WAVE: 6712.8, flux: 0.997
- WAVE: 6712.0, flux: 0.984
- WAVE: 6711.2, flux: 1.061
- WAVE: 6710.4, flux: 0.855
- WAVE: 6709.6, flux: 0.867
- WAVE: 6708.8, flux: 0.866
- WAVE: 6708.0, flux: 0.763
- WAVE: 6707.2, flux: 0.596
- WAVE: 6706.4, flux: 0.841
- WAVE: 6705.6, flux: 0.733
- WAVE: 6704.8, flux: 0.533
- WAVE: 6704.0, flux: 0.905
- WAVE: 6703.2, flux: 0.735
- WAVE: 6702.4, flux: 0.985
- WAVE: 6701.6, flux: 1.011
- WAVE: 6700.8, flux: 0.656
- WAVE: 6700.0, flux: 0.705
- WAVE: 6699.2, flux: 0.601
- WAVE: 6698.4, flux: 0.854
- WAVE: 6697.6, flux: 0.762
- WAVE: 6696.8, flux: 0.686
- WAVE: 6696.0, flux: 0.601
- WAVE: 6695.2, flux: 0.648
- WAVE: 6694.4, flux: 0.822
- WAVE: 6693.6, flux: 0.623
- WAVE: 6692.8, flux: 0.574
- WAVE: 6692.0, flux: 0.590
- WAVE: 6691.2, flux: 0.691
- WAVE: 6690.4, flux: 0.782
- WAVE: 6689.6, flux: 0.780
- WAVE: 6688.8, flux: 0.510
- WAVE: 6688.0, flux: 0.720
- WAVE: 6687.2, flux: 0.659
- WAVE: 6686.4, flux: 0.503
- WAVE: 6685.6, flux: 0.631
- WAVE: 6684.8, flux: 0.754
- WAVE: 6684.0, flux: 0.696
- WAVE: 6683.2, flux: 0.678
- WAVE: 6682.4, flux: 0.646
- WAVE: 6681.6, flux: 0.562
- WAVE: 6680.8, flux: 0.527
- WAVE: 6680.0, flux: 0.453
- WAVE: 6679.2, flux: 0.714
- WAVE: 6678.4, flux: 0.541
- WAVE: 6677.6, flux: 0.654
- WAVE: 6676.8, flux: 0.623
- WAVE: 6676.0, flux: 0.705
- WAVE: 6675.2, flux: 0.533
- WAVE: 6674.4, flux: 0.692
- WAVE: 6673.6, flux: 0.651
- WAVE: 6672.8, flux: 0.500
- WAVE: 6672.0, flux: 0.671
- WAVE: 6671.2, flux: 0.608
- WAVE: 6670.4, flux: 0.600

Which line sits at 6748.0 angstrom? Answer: C IV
